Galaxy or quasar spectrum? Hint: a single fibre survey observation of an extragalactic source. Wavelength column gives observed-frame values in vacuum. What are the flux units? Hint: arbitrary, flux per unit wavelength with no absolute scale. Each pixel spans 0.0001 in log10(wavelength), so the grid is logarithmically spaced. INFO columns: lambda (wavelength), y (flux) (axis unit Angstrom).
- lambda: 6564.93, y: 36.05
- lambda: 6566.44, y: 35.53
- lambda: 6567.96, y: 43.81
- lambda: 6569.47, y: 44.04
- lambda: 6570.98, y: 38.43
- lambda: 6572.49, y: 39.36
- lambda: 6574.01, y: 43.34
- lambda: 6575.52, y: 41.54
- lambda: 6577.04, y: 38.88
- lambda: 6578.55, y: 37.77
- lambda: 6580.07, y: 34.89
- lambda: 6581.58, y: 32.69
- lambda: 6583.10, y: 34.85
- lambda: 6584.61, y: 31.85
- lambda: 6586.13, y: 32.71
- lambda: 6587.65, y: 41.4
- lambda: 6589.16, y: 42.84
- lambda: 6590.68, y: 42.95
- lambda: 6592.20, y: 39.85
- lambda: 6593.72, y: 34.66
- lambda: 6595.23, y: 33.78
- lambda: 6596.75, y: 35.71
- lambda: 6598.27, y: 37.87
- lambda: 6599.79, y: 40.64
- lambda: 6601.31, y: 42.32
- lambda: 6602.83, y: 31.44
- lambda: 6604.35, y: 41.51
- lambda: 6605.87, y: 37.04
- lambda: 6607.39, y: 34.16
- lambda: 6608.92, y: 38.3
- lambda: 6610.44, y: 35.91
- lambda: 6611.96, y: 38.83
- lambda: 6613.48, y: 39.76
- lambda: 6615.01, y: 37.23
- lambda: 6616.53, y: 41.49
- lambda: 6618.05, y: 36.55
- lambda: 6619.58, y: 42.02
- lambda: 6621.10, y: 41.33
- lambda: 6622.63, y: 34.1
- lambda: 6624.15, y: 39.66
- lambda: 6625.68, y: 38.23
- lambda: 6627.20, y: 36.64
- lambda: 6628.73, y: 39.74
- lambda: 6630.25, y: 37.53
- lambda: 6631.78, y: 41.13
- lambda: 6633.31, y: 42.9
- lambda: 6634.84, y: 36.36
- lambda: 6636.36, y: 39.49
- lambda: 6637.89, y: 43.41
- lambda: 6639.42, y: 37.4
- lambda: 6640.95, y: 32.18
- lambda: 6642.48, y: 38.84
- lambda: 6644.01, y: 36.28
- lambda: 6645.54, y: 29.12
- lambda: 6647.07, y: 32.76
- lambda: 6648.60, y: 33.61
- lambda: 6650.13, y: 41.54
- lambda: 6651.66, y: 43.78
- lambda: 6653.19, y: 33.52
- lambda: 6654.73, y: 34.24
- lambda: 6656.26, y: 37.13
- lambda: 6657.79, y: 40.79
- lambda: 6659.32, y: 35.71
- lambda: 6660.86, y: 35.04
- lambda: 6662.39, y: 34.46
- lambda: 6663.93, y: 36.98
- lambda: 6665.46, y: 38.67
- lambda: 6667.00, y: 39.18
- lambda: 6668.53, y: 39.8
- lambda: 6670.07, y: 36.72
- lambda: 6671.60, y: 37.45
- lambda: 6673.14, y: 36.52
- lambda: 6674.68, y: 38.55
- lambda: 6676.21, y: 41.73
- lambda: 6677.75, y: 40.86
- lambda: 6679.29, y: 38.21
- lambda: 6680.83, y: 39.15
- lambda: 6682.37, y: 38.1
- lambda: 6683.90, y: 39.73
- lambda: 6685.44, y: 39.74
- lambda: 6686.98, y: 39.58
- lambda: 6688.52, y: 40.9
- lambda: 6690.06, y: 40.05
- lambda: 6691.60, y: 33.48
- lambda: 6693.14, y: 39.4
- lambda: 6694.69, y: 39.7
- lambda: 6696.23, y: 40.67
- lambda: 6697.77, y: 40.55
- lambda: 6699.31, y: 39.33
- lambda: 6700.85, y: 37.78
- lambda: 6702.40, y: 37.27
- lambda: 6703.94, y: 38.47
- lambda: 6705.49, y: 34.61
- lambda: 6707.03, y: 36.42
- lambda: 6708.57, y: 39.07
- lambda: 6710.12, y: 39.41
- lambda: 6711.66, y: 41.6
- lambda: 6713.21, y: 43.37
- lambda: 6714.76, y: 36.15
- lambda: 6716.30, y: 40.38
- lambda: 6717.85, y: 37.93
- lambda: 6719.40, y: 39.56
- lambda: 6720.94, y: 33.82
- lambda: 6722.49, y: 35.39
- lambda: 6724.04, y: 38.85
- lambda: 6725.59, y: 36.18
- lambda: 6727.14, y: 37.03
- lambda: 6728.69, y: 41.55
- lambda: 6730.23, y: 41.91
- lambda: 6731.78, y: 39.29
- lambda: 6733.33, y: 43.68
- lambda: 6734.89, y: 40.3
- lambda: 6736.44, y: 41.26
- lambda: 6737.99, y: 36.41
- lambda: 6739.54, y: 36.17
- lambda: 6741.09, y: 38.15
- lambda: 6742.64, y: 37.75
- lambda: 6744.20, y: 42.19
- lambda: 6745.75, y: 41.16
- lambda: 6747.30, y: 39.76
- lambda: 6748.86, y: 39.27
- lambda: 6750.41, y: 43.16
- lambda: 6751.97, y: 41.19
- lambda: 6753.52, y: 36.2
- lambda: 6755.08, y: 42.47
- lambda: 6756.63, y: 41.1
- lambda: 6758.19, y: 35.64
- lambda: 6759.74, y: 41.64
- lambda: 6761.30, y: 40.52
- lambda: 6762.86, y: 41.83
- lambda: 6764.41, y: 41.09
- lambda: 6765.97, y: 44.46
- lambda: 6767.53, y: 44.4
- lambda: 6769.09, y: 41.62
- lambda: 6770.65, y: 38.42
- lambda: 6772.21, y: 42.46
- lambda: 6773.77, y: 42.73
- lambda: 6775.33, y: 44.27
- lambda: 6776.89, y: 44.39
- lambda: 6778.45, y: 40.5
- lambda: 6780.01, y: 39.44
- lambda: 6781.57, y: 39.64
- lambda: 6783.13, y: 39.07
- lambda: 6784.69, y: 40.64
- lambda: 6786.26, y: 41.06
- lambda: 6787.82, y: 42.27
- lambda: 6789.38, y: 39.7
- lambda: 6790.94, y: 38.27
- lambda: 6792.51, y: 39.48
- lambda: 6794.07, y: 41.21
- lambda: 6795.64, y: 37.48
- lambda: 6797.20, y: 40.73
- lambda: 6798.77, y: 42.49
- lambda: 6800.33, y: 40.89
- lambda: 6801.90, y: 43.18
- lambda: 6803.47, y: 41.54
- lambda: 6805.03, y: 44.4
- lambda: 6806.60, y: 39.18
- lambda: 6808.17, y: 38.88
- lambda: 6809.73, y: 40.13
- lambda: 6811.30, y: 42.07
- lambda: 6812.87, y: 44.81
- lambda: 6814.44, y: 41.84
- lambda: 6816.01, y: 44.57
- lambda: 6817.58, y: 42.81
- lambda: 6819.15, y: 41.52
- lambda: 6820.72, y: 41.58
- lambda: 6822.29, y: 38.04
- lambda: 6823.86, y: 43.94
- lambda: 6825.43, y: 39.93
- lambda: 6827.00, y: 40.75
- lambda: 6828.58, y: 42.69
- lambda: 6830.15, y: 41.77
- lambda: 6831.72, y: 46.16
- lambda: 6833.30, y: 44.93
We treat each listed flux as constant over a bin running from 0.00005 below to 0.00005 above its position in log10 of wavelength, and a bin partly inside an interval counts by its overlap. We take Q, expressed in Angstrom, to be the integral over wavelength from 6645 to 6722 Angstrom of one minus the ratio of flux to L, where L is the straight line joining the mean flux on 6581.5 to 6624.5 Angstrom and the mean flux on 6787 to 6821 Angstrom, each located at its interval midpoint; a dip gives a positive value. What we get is 2.2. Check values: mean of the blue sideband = 37.8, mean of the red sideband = 41.3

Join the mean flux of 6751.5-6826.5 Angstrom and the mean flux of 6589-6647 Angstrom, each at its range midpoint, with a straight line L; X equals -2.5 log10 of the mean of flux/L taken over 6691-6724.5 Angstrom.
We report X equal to 0.04 mag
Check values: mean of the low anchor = 38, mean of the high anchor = 41.2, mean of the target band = 38.3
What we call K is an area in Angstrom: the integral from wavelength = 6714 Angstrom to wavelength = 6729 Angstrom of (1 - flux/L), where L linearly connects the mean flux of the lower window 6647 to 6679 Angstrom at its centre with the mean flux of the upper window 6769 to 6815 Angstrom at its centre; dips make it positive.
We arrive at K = 0.6 Angstrom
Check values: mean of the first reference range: 37.7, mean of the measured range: 37.6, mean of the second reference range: 41.1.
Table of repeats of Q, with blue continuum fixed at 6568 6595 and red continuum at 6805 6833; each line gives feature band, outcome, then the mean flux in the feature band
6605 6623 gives 0.34 Angstrom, 38.2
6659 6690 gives 1.06 Angstrom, 38.4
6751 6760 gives 0.29 Angstrom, 39.7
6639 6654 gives 1.34 Angstrom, 35.9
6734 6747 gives 0.49 Angstrom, 39.2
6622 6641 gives 0.26 Angstrom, 38.6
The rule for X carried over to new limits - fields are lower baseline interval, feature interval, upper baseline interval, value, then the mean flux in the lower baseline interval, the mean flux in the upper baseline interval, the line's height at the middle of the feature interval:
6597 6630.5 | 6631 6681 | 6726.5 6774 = 0.036 mag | 38.3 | 40.5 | 38.9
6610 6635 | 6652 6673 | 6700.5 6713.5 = 0.048 mag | 38.9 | 38.5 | 38.7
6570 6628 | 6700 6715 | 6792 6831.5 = 0.036 mag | 38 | 41.5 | 39.8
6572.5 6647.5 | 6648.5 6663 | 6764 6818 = 0.045 mag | 37.8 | 41.4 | 38.7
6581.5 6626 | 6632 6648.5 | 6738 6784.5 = 0.045 mag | 37.8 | 40.6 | 38.5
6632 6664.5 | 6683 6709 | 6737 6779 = -0.001 mag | 37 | 40.7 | 38.6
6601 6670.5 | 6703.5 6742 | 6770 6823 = 0.025 mag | 37.7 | 41.2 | 39.6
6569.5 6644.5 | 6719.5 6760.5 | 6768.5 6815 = 0.027 mag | 38.2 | 41.1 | 40.3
